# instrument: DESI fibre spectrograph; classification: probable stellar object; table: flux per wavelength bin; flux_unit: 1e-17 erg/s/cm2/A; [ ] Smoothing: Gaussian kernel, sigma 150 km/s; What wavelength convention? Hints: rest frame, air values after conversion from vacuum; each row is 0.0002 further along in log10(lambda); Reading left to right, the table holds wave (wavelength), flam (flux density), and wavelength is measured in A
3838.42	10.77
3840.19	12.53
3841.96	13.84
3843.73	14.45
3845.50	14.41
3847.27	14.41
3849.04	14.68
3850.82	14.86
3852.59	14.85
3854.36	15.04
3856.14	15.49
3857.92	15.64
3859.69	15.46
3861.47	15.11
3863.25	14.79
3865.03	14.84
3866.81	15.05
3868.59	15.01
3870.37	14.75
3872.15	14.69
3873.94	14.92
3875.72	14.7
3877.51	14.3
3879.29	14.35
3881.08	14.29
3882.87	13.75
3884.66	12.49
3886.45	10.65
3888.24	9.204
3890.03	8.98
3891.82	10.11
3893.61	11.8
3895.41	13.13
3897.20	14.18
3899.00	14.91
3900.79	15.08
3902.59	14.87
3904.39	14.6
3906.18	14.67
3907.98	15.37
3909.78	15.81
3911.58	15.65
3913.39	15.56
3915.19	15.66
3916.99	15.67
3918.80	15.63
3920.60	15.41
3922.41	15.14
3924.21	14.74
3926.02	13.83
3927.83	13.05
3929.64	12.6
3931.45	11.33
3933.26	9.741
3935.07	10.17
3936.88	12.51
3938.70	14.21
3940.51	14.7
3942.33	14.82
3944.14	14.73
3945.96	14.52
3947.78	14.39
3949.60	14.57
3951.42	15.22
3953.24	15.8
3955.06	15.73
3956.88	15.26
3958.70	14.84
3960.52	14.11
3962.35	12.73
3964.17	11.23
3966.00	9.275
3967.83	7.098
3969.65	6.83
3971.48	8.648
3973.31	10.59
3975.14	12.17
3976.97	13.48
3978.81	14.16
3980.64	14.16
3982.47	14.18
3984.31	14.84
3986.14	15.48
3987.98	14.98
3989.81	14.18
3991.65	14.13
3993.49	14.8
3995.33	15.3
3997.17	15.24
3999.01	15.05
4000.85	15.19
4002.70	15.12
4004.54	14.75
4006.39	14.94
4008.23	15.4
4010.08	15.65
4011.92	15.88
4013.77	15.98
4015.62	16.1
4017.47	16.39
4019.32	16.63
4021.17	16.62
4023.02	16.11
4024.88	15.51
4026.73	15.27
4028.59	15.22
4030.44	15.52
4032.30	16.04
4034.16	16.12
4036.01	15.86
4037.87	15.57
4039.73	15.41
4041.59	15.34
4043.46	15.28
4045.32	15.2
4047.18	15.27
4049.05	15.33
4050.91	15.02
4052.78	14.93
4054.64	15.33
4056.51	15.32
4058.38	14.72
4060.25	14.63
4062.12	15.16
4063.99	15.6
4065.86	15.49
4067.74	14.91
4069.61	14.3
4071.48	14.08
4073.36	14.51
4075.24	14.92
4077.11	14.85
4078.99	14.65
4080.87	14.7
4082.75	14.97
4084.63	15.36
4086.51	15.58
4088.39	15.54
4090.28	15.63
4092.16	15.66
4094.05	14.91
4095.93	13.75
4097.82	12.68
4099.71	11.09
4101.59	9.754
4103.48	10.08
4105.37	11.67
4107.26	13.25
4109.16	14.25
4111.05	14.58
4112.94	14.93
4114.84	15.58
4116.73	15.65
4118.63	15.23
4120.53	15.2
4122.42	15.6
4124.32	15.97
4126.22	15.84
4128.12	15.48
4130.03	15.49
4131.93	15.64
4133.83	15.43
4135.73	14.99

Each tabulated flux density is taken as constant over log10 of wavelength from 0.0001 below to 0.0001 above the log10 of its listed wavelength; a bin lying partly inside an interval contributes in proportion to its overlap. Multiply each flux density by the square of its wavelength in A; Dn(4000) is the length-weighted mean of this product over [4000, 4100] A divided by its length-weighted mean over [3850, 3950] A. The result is 1.2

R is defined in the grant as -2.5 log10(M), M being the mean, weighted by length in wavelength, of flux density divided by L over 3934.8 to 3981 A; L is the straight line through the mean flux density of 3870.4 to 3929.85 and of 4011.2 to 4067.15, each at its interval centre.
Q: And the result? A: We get 0.13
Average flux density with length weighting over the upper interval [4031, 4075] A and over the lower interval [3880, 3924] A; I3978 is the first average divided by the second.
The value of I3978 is 1.09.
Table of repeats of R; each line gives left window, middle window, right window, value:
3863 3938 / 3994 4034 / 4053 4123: -0.11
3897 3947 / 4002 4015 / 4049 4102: -0.07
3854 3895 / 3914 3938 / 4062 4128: 0.03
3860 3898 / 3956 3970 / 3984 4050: 0.25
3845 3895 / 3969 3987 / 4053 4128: 0.14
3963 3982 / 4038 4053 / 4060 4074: -0.10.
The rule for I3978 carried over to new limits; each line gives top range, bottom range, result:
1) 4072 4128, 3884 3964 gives 1.04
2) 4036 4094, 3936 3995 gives 1.13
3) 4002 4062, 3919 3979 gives 1.20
